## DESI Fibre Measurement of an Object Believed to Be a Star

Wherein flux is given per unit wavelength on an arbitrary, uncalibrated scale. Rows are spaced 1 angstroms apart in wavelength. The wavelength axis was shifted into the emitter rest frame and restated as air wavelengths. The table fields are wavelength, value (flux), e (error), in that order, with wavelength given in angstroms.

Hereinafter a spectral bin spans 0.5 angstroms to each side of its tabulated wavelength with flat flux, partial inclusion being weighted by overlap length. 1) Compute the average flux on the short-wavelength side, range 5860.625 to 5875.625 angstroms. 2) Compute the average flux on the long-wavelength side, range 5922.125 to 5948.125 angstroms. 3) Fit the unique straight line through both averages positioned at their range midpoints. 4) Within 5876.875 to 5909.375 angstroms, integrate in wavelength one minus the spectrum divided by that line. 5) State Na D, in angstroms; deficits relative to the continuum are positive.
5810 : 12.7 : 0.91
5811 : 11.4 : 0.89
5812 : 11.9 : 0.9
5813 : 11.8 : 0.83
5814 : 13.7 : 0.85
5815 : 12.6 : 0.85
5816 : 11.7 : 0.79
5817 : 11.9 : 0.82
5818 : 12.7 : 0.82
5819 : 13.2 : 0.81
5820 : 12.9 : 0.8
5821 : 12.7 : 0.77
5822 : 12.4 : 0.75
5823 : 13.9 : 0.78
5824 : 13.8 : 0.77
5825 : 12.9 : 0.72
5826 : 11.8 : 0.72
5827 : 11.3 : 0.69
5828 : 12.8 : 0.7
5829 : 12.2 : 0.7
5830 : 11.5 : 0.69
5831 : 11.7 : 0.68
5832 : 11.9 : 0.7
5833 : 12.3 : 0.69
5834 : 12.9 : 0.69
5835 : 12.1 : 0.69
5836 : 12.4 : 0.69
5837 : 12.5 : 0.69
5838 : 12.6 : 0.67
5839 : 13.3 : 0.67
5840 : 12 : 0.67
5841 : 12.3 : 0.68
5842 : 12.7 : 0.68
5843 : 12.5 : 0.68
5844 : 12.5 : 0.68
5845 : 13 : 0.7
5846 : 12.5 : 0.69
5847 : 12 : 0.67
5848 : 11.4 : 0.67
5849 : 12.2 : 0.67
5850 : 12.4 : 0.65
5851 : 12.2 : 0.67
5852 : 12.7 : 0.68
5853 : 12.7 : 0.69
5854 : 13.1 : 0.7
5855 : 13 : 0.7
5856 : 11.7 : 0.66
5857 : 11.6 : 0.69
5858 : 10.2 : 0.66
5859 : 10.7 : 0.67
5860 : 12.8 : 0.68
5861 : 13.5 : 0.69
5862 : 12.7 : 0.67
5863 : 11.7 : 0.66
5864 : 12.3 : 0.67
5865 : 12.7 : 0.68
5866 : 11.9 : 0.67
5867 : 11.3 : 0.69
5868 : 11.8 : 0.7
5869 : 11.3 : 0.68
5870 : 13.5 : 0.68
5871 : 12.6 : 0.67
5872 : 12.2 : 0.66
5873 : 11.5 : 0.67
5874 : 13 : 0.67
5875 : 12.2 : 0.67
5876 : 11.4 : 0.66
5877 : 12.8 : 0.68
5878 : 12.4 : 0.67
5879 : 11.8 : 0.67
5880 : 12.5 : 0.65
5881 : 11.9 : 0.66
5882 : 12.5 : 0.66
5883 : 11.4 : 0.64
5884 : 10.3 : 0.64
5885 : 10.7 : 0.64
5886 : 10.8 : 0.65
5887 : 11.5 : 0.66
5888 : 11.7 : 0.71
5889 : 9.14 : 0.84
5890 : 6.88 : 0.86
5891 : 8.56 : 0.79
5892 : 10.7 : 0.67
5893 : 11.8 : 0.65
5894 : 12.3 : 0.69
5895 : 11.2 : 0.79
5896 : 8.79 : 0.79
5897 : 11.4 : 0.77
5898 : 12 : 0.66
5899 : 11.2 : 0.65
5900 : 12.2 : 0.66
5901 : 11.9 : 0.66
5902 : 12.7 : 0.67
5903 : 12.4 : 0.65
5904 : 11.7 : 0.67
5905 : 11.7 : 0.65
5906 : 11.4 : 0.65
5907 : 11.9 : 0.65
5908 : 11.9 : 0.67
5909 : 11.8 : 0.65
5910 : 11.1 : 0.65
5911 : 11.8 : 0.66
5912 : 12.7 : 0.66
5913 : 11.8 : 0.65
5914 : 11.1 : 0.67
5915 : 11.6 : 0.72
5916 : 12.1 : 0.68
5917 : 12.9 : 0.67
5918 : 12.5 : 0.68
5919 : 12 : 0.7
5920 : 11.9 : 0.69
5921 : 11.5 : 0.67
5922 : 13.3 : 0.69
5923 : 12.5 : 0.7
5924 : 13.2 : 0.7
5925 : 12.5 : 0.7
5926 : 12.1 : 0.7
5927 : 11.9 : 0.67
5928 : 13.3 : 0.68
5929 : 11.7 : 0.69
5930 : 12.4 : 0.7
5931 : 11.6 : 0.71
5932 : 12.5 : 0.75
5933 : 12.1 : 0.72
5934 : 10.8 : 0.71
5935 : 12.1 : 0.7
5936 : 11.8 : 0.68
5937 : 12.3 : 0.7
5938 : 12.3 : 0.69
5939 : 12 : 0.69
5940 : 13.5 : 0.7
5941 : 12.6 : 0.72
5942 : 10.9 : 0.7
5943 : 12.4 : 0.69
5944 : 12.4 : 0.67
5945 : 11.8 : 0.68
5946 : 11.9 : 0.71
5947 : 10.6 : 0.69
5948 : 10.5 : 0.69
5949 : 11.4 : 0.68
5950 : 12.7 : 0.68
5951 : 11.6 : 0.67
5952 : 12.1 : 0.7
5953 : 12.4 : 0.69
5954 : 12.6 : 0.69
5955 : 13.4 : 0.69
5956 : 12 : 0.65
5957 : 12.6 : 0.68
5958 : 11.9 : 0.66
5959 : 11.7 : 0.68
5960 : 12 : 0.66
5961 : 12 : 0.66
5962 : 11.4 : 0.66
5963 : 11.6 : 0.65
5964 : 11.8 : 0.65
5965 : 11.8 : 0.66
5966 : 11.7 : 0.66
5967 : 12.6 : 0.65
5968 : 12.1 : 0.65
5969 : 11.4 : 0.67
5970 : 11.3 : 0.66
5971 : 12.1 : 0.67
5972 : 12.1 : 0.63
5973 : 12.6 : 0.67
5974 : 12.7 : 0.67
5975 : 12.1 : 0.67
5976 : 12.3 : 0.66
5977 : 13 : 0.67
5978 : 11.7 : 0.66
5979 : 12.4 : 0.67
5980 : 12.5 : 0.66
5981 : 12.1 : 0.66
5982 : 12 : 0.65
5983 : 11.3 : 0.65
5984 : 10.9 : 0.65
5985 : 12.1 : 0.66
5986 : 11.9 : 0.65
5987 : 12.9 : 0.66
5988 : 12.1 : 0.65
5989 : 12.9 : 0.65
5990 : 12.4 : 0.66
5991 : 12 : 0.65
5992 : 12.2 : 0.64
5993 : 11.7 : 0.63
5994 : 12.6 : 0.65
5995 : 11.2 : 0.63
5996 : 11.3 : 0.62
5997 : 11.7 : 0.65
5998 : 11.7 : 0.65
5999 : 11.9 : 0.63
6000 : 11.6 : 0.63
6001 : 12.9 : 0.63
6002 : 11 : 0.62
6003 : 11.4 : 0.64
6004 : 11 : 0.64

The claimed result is 2.38 angstroms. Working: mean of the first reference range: 12.3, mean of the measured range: 11.3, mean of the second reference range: 12.1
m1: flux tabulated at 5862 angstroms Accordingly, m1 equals 12.7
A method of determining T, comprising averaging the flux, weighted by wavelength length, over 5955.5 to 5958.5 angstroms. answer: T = 12.2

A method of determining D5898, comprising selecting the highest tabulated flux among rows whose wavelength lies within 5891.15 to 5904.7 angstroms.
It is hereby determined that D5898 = 12.7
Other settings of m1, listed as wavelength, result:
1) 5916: 12.1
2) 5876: 11.4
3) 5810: 12.7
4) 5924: 13.2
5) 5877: 12.8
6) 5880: 12.5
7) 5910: 11.1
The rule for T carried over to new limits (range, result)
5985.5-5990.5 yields 12.4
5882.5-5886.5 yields 10.8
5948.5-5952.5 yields 11.9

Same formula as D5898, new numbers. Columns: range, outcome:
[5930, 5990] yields 13.5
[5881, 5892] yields 12.5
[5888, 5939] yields 13.3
